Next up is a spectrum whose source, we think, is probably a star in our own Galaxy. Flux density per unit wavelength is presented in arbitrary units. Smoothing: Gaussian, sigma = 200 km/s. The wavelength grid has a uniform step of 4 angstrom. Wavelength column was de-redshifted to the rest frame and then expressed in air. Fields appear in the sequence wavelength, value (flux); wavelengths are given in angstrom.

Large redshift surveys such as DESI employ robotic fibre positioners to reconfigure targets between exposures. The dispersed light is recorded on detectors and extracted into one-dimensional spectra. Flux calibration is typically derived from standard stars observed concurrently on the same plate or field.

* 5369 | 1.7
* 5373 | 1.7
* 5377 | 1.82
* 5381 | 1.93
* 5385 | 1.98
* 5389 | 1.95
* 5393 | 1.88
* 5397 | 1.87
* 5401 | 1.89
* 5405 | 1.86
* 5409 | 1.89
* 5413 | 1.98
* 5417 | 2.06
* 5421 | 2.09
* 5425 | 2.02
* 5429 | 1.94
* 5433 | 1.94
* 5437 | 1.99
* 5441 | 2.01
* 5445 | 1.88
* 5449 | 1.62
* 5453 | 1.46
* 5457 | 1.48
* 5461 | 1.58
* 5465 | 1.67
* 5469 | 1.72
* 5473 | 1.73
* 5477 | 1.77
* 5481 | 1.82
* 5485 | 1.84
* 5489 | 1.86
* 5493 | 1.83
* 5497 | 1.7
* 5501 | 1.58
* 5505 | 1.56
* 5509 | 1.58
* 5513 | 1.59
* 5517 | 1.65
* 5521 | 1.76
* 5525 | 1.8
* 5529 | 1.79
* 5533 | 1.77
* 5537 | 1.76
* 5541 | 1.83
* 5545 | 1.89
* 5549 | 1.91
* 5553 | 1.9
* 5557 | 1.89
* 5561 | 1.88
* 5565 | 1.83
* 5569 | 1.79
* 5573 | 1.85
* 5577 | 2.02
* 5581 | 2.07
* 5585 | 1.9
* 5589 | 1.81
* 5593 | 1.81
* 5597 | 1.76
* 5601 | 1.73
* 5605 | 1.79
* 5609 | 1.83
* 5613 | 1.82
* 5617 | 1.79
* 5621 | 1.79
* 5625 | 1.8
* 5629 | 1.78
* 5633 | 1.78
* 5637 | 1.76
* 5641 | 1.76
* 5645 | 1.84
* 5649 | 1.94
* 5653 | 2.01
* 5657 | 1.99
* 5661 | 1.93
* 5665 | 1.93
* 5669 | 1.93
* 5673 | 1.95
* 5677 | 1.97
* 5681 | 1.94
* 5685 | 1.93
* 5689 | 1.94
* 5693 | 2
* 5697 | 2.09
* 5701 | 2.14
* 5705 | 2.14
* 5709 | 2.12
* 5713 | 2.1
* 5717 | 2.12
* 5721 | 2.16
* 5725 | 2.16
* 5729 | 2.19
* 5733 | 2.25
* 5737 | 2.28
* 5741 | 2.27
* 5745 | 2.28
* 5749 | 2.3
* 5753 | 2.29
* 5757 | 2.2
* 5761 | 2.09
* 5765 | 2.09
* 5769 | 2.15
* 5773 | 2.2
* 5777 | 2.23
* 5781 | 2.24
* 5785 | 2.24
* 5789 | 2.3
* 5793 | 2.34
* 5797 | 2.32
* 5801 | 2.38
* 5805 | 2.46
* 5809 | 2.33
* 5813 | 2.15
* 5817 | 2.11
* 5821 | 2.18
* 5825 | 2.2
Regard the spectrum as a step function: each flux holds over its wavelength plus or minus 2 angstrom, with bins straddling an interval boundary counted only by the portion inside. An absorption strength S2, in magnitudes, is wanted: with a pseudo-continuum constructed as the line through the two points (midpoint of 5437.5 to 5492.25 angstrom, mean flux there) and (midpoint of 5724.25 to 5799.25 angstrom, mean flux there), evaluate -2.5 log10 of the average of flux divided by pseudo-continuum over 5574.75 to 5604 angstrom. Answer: 0.04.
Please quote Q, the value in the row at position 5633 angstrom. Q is 1.78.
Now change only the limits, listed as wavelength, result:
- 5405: 1.86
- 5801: 2.38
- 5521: 1.76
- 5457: 1.48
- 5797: 2.32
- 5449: 1.62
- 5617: 1.79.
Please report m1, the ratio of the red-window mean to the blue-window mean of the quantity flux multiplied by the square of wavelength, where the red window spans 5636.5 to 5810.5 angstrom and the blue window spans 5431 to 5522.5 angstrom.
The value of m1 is 1.35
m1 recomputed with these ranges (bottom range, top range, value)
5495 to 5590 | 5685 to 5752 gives 1.28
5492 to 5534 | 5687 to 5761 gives 1.38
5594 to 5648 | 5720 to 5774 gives 1.29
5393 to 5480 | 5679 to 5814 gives 1.34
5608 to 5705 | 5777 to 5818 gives 1.26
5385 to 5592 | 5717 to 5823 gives 1.36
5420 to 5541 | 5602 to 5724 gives 1.18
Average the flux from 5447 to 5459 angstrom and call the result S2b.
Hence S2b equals 1.52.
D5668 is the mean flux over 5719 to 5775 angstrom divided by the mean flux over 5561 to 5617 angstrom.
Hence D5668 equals 1.2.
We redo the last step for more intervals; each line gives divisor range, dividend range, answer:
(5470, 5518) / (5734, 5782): 1.30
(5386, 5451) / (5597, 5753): 1.03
